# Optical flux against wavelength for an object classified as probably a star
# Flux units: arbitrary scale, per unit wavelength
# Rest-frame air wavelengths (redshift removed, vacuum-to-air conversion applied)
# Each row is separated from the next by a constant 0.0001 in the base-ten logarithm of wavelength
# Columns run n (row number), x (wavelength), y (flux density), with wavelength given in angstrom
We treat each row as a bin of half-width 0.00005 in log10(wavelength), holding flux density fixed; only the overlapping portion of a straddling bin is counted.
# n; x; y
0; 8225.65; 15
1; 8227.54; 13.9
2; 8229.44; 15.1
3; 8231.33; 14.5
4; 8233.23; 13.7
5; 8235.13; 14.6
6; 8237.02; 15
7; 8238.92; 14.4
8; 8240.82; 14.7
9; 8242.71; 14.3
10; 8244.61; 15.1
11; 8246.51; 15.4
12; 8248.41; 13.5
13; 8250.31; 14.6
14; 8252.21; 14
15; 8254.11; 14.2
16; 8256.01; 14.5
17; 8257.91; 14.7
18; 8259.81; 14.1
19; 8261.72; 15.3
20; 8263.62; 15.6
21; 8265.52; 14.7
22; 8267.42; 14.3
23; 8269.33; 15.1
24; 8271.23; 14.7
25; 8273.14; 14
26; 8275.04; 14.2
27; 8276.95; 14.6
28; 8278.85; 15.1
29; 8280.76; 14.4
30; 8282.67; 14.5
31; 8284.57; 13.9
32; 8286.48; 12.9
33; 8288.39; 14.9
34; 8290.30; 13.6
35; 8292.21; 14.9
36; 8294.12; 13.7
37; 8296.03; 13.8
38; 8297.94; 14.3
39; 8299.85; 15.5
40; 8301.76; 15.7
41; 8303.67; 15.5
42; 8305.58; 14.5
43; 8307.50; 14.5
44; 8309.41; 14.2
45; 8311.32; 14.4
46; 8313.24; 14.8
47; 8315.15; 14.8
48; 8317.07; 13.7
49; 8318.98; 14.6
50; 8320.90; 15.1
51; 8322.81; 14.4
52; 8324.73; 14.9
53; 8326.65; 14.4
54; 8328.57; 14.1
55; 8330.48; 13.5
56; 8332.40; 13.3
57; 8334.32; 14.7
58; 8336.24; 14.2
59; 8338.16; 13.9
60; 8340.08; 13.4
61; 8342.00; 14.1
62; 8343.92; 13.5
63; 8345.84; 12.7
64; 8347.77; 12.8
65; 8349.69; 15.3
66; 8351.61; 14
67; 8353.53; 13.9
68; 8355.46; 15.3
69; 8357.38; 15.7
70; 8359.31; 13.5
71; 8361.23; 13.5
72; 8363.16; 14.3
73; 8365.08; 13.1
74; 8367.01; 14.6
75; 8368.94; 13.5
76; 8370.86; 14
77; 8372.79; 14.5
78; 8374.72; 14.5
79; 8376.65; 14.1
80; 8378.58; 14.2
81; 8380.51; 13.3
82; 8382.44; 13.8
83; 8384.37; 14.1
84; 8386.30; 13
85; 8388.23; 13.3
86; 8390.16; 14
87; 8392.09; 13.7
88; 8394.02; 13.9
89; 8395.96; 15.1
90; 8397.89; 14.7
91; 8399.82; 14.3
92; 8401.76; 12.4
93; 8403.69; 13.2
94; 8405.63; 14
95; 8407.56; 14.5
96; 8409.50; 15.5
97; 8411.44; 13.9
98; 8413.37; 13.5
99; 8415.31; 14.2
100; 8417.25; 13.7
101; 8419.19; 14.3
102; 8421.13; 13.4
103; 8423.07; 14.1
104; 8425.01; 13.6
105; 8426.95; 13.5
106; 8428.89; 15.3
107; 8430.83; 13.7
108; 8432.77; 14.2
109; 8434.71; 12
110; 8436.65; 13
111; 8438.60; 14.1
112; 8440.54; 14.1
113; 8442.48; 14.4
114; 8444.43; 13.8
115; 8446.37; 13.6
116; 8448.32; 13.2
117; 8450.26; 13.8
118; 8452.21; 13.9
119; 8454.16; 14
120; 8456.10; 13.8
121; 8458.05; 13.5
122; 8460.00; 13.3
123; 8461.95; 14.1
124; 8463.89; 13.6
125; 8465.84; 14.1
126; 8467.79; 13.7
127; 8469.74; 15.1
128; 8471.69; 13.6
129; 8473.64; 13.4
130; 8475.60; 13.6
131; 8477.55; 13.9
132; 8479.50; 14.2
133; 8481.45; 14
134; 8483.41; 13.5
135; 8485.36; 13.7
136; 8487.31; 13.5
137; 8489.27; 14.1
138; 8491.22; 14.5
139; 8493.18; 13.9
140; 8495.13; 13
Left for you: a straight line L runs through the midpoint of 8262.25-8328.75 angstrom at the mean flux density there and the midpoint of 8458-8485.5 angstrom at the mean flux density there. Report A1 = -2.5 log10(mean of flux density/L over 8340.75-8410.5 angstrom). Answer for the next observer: 0.017 mag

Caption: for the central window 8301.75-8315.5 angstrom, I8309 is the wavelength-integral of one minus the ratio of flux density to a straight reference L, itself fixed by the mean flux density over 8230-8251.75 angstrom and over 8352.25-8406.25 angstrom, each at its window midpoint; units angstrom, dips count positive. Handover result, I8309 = -0.5 angstrom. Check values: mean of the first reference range 14.5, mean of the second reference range 14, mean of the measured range 14.7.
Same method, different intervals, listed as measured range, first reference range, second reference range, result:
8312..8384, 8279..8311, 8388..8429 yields 0.6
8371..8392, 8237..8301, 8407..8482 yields 0.3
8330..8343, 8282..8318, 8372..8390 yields 0.3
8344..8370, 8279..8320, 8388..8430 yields 0.4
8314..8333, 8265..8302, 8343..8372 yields -0.2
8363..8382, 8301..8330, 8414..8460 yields 0.3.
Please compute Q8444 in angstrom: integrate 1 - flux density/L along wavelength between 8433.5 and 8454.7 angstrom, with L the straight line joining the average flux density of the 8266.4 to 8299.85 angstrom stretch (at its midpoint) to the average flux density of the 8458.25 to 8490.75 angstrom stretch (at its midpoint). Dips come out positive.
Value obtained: 0.4 angstrom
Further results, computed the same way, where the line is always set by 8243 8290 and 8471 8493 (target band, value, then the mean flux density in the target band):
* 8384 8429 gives 0.4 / 13.9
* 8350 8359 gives -0.3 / 14.7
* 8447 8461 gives 0.3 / 13.6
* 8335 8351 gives 0.6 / 13.8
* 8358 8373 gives 0.3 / 13.9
